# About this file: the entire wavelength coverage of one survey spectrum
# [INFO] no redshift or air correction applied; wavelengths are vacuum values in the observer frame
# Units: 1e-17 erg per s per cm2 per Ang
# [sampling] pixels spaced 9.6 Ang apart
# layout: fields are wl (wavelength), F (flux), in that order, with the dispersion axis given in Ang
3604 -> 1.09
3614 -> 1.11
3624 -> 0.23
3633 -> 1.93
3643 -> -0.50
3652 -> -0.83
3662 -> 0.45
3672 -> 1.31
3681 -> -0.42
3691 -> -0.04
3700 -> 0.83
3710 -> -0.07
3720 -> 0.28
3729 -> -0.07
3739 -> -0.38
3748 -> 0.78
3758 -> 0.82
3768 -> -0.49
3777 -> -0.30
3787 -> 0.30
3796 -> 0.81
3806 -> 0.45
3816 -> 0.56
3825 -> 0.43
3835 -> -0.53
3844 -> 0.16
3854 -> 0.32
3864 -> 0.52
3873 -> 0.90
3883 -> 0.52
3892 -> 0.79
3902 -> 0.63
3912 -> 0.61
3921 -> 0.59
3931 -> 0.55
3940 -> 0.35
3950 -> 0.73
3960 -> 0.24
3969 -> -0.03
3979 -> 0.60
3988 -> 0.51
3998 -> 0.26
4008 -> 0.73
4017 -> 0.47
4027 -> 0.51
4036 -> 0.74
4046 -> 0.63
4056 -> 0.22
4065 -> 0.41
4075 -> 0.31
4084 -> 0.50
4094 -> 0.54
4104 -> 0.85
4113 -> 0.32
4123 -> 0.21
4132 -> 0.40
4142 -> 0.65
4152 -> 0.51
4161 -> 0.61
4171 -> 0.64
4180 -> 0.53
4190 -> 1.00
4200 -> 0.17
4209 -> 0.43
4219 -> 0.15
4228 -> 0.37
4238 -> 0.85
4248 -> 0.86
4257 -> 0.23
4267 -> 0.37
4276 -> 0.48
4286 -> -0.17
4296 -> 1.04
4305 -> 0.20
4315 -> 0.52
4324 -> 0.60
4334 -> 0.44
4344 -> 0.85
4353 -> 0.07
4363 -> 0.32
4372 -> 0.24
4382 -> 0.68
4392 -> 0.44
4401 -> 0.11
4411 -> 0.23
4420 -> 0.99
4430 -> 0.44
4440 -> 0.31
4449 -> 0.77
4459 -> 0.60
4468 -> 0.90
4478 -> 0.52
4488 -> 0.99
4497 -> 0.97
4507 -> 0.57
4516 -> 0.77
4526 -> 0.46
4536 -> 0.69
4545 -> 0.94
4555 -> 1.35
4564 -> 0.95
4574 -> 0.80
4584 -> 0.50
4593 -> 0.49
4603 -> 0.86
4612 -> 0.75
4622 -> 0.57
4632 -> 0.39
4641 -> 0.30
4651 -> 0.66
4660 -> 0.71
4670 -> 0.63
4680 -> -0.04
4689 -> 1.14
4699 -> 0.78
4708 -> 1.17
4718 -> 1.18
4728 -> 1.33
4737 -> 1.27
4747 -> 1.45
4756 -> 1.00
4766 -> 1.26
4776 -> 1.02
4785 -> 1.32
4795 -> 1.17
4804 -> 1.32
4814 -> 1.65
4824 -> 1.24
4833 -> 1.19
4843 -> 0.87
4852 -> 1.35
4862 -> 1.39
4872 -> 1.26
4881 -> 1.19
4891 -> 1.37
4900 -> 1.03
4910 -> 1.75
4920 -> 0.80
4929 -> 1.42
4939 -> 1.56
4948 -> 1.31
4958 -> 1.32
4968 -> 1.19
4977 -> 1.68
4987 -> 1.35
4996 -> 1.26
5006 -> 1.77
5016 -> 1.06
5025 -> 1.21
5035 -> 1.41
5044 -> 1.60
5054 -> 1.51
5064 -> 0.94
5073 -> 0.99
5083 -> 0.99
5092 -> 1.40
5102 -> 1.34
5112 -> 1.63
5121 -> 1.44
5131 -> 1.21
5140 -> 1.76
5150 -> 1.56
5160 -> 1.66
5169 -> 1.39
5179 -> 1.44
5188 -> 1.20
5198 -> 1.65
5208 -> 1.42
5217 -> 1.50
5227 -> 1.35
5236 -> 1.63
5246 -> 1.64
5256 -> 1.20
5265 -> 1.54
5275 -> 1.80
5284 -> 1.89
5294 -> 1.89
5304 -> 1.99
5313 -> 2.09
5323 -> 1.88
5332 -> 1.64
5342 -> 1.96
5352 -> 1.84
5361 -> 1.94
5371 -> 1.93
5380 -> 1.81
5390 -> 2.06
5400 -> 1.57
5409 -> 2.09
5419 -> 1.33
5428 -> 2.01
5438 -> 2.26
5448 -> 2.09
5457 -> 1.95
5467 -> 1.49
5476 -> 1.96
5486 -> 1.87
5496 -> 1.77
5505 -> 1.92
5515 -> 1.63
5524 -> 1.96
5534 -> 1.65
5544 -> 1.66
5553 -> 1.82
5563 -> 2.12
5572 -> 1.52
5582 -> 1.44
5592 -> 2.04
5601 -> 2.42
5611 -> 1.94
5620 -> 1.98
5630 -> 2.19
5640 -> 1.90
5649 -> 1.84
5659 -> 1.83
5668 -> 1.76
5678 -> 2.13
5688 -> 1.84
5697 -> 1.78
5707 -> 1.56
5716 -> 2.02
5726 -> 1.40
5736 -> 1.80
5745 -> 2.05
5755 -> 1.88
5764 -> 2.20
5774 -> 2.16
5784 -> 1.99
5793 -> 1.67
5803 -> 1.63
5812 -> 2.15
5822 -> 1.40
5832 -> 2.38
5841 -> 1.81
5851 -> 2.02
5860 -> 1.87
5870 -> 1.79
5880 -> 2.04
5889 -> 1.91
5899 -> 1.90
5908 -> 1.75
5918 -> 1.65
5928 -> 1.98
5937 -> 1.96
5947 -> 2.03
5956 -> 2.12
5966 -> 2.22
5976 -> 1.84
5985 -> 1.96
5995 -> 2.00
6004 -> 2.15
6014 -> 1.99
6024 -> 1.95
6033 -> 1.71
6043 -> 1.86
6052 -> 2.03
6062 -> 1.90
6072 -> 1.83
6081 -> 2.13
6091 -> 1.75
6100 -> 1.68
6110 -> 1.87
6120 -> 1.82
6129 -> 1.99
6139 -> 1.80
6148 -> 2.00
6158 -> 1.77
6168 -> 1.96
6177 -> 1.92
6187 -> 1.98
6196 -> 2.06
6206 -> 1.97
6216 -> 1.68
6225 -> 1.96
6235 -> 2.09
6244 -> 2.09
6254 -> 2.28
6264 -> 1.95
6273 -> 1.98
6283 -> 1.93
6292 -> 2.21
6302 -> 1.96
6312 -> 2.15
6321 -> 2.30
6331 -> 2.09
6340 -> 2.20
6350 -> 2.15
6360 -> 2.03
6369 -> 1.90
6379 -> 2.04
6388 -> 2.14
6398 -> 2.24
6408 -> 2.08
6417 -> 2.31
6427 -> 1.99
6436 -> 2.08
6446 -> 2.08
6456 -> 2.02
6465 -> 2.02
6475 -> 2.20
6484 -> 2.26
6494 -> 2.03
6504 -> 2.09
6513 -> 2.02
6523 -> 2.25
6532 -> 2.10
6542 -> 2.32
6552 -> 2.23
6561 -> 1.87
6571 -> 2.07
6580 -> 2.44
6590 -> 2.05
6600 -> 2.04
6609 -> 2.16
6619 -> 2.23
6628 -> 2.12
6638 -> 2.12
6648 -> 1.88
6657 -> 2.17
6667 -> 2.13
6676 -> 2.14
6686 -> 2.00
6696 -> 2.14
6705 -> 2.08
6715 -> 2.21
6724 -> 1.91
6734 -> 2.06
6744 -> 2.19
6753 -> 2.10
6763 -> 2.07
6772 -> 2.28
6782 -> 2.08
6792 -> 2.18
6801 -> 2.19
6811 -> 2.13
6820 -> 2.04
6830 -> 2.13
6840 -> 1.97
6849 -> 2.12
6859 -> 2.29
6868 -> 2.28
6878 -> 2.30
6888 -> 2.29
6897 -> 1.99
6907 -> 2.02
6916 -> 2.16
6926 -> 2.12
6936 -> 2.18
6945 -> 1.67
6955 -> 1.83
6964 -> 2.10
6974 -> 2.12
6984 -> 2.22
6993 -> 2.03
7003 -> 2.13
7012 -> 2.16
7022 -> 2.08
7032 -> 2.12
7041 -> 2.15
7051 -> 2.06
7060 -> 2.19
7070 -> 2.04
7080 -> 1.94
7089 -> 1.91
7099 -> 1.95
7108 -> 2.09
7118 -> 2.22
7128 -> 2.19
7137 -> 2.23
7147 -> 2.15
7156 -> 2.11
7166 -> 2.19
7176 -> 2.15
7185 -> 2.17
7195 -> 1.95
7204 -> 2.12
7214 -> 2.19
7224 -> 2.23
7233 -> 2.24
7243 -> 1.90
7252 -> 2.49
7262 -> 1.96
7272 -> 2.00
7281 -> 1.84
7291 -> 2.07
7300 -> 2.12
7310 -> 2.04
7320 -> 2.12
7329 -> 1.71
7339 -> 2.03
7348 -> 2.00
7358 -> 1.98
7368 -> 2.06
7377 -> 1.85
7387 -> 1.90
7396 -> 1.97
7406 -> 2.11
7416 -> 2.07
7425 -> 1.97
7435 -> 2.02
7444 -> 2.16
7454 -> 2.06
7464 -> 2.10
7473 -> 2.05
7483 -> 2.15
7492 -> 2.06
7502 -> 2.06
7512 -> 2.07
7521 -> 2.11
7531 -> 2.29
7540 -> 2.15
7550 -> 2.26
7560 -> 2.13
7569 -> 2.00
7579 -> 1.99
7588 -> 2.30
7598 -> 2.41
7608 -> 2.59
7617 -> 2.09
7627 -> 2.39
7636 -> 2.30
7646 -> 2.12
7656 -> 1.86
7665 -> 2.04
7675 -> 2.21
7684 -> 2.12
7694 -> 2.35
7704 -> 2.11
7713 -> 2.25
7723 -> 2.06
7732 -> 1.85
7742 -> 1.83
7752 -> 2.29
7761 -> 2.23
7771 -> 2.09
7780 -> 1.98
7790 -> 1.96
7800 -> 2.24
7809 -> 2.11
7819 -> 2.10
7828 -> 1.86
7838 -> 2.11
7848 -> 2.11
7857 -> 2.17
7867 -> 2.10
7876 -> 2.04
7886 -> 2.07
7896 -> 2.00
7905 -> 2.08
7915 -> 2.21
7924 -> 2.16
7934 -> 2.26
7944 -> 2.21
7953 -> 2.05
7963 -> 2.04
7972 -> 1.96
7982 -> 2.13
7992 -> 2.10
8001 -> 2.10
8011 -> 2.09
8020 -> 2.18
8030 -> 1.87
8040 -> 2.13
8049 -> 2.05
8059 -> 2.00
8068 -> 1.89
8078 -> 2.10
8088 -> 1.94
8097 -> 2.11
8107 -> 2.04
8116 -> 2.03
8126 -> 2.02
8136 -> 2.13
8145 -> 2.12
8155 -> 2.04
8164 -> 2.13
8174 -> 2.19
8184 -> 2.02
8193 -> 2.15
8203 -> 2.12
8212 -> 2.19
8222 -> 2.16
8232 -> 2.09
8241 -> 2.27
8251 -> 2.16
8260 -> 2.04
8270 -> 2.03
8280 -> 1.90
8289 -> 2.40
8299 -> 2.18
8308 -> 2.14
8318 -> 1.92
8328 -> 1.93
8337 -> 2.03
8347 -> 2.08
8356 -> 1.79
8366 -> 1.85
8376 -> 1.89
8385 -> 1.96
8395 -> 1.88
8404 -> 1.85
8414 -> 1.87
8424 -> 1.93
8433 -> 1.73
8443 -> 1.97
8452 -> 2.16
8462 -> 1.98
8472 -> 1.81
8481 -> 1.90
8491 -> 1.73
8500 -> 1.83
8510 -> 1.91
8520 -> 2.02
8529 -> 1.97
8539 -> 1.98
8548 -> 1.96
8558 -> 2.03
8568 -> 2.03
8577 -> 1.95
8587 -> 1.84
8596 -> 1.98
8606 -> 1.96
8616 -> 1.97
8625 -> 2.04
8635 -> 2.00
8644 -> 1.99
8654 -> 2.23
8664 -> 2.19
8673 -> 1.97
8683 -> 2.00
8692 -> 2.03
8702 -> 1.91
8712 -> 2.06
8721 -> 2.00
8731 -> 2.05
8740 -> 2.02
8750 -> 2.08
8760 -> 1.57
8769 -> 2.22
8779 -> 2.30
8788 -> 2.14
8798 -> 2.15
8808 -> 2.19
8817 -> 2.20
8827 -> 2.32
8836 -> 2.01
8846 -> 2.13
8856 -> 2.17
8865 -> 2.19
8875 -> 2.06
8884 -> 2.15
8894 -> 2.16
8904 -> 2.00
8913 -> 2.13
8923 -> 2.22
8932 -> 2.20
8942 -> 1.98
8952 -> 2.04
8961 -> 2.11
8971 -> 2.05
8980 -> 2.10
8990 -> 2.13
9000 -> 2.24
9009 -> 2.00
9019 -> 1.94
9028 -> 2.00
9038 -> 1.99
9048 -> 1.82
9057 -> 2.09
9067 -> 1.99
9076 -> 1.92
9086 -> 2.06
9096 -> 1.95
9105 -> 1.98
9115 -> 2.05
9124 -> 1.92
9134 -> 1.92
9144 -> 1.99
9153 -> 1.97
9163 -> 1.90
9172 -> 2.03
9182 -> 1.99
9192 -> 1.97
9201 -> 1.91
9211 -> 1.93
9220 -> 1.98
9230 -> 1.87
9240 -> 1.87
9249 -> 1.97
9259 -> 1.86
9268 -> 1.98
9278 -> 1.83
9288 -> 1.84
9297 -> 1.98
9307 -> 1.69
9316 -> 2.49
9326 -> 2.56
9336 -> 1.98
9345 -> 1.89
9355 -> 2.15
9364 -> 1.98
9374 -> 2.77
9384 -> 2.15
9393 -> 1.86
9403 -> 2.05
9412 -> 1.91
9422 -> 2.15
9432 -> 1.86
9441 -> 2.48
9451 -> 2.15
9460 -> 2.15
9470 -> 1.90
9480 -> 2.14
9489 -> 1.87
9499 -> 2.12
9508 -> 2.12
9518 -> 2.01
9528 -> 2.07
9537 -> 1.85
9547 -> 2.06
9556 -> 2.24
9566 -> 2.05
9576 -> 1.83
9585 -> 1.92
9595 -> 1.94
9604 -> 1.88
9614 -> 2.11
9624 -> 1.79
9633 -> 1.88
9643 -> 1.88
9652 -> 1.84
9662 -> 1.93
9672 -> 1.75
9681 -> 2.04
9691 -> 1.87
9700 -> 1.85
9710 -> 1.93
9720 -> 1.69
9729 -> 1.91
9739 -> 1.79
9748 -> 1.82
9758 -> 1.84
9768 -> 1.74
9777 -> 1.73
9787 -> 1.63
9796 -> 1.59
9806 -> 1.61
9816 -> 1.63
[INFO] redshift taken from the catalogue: 0.18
